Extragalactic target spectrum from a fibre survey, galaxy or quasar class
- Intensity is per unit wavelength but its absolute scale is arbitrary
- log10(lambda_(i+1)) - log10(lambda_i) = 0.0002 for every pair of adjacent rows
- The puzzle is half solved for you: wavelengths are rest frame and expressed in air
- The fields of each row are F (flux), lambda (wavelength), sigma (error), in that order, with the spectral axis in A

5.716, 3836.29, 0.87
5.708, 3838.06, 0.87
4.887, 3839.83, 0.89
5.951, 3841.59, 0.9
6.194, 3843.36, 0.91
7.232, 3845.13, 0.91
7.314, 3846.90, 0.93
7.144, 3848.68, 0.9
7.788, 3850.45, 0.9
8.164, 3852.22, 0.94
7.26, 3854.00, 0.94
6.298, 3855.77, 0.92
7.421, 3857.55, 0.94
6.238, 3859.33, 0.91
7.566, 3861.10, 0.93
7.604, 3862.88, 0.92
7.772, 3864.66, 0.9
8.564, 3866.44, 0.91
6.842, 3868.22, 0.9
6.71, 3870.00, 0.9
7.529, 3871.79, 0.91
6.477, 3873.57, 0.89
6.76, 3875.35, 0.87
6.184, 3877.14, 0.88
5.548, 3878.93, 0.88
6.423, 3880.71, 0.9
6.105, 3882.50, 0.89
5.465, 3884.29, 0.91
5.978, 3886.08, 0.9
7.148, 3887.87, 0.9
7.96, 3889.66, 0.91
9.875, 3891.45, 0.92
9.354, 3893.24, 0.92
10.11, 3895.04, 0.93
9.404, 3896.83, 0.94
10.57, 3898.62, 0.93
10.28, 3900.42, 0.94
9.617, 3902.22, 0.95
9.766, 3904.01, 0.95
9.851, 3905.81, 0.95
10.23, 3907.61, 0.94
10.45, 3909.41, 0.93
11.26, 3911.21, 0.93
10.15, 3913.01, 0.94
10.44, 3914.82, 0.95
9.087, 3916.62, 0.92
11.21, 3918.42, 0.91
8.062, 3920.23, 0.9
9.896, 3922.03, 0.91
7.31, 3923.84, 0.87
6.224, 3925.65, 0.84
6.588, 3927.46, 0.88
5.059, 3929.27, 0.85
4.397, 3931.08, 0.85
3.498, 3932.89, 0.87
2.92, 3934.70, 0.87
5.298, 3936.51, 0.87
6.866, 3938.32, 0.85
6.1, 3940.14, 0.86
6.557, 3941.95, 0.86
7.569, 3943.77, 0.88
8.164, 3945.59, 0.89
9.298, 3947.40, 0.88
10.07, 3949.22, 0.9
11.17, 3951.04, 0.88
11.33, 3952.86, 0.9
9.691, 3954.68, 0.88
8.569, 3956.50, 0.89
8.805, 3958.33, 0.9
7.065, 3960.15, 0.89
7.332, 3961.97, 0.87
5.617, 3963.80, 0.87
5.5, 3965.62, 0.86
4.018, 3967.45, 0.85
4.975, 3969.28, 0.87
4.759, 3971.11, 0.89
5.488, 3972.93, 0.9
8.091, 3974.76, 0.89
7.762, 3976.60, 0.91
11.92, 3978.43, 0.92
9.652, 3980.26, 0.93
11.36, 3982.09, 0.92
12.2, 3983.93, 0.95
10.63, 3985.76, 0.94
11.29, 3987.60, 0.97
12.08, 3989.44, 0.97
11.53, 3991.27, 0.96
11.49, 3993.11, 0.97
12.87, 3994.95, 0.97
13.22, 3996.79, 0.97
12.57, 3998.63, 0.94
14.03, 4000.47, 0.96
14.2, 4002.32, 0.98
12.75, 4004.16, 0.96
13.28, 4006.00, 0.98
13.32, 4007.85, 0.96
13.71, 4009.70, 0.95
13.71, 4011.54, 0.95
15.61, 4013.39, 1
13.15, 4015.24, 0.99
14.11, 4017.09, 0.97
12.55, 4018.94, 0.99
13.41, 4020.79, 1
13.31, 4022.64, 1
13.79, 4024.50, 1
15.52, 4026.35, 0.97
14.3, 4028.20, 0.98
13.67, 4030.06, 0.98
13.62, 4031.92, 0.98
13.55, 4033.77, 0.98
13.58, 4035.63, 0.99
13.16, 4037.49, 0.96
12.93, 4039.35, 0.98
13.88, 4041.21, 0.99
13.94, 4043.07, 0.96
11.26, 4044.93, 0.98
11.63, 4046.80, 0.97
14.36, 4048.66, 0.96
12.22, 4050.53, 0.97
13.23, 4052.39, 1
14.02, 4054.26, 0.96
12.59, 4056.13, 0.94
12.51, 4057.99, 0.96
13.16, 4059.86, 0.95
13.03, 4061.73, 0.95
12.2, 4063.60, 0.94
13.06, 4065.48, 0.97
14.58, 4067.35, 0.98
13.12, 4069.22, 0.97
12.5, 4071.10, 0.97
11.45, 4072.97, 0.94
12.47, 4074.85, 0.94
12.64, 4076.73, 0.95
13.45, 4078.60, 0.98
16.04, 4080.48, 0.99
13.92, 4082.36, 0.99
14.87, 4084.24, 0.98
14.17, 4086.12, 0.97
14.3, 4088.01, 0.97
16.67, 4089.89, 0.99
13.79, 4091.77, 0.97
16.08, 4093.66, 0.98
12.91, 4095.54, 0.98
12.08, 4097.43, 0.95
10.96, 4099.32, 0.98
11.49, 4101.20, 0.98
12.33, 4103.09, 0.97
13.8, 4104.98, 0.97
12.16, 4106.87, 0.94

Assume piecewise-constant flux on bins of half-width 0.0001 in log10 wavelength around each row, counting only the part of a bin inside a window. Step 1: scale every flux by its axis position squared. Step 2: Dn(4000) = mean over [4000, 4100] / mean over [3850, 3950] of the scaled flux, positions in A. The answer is 1.87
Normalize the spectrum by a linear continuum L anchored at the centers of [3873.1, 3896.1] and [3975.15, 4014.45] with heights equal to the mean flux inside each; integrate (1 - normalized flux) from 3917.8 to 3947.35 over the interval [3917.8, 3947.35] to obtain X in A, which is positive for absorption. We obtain 8.6 A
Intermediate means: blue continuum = 7.21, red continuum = 12.3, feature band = 6.64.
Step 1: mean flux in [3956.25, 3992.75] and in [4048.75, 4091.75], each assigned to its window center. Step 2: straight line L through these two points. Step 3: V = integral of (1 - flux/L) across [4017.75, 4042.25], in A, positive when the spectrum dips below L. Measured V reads -4.9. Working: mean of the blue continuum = 8.48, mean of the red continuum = 13.5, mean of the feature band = 13.6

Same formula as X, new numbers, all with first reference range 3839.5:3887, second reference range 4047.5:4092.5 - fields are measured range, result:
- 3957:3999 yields 6.0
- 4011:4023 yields -2.0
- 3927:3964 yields 8.8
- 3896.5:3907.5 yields -2.6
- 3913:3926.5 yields -0.6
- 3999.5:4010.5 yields -2.1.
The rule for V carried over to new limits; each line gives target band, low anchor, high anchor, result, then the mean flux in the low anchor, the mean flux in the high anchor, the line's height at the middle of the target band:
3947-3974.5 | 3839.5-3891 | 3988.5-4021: 8.78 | 6.89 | 13.2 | 11.2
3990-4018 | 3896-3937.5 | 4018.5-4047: -2.55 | 8.32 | 13.4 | 12.2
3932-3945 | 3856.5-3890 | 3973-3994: 4.93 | 6.83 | 10.5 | 9.01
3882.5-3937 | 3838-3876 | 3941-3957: -0.27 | 7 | 9.17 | 8.24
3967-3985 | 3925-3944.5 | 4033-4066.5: 0.35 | 5.53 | 13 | 8.21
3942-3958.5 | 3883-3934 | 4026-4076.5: 0.96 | 8.5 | 13.1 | 9.85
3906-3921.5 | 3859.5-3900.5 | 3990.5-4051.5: -1.97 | 7.59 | 13.3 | 8.97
